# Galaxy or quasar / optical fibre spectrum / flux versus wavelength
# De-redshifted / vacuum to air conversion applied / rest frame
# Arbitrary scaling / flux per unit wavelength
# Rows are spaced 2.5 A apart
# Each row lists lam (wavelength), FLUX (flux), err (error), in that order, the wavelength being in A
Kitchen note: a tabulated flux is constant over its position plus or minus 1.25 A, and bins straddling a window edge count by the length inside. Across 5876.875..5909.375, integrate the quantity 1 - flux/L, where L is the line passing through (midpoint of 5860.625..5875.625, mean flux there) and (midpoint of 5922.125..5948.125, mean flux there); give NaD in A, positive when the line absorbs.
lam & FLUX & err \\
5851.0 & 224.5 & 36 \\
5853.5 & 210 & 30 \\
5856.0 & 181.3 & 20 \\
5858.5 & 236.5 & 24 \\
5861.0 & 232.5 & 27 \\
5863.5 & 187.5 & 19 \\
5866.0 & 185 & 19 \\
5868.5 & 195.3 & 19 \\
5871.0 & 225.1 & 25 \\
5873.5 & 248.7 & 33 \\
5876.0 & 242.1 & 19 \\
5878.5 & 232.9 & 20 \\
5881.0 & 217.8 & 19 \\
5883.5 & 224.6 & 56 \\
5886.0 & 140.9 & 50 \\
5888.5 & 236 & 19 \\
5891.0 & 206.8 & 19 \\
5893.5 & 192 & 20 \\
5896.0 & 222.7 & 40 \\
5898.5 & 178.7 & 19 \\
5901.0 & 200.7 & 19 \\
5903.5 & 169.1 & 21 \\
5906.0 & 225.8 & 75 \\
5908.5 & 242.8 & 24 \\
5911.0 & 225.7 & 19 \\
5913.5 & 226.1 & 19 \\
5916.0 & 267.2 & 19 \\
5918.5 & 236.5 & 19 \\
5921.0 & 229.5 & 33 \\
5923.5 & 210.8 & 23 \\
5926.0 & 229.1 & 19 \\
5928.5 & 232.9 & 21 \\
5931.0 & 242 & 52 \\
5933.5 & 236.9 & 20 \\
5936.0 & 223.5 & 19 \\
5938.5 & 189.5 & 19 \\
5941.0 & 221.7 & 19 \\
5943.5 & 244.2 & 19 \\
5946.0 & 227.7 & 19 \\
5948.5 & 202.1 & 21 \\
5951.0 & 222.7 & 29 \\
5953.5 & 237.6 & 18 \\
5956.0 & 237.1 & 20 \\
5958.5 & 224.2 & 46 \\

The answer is 1.6 A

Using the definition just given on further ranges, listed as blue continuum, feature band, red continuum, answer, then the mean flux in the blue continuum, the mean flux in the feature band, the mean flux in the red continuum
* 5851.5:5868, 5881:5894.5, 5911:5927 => 1.0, 206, 202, 233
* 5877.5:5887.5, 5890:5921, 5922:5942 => -0.5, 204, 217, 223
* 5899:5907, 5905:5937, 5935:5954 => -4.2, 196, 233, 220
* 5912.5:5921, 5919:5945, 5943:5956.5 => 1.0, 242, 226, 227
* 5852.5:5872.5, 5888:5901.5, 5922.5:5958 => 0.6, 207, 205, 226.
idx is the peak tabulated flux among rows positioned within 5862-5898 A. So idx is 248.7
